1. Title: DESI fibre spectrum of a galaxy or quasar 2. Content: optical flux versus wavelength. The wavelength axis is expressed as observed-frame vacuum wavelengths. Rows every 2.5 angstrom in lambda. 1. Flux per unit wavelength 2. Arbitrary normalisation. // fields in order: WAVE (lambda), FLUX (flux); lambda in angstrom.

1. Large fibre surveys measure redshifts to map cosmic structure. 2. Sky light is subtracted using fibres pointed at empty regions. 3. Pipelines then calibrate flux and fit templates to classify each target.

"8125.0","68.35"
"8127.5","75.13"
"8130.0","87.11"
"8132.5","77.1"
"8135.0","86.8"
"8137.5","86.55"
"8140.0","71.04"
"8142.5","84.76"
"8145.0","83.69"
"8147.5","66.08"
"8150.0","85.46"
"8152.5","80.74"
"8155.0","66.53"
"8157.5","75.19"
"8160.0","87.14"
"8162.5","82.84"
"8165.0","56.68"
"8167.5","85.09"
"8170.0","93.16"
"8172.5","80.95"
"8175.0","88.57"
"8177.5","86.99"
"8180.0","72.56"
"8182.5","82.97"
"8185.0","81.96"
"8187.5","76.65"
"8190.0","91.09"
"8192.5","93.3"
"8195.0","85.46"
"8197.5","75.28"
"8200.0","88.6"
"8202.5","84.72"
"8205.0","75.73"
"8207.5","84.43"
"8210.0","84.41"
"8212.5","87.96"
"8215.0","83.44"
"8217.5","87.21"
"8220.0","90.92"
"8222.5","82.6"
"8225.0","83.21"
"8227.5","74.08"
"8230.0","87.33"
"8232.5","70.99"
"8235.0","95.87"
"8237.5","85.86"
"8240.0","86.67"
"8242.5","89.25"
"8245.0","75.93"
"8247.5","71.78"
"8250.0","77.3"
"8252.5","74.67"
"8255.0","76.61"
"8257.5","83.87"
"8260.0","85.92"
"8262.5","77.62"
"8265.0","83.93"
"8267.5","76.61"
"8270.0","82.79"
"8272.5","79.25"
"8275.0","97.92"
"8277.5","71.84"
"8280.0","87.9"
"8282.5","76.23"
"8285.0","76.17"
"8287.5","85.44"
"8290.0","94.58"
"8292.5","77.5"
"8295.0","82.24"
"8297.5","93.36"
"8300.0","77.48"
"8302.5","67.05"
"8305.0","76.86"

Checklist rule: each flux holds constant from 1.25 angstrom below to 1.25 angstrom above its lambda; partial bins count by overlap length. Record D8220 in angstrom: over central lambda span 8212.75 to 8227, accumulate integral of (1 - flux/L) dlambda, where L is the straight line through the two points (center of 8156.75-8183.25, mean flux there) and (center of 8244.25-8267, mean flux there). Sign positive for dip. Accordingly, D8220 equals -1.0 angstrom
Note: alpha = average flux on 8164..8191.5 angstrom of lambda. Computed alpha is 81.8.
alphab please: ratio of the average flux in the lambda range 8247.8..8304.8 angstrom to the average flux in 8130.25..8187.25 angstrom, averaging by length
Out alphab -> 1.0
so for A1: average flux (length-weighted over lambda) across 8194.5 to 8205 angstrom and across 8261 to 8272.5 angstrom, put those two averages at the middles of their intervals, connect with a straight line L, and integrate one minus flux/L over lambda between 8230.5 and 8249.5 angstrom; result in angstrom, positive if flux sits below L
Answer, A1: -0.3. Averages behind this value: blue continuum 82.4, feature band 82.3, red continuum 80.3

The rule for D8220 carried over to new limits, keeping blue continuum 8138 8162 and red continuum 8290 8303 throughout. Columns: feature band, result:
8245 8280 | 0.33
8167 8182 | -1.07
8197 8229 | -1.51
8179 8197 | -0.93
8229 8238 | -0.52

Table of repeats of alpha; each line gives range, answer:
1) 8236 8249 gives 82.1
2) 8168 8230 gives 84.1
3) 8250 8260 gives 79.2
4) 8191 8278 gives 82.8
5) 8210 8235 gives 83.8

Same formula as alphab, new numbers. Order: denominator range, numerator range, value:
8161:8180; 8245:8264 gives 0.96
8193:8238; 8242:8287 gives 0.96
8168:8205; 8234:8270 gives 0.97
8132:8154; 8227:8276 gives 1.02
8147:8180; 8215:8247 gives 1.05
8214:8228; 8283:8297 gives 0.99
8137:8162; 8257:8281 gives 1.05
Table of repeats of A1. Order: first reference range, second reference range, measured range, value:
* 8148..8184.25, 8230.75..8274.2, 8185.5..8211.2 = -1.1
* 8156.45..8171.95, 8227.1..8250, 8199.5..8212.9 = -0.4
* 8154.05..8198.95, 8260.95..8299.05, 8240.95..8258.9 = 0.8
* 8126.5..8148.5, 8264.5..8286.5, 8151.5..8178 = 0.0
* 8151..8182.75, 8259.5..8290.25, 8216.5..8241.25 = -1.0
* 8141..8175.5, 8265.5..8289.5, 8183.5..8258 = -1.9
